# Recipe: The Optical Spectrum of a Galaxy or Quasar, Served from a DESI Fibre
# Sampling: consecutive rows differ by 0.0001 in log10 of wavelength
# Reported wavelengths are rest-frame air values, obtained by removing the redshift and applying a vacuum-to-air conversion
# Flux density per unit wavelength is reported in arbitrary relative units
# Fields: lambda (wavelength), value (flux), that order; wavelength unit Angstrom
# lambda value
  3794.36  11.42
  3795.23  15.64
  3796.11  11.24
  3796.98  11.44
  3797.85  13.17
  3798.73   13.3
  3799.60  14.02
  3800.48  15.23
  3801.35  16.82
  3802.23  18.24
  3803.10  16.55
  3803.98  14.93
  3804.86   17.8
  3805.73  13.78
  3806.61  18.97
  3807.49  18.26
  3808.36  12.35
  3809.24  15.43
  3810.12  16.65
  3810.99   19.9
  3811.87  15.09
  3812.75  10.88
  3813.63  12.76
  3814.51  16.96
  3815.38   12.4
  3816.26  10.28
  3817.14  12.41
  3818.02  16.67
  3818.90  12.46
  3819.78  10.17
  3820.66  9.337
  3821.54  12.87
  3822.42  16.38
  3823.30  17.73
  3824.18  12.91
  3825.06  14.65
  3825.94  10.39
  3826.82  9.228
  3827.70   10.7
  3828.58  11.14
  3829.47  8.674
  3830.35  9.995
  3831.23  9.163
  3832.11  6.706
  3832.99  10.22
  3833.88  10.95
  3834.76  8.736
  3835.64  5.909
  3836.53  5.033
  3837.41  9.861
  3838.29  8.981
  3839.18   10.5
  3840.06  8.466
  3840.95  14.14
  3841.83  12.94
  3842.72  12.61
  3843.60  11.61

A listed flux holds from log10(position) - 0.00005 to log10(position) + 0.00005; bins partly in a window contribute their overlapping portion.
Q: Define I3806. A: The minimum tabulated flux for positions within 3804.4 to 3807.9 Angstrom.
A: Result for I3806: 13.78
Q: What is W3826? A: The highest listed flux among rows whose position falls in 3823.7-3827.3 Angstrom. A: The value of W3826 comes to 14.65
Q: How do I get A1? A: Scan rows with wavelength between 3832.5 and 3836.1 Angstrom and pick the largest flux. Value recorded 10.95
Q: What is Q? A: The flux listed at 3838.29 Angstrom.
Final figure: 8.981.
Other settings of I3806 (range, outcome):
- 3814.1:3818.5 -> 10.28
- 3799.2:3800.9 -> 14.02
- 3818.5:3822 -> 9.337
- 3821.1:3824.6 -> 12.87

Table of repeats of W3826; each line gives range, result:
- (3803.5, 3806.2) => 17.8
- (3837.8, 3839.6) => 10.5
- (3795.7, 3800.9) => 15.23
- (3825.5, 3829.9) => 11.14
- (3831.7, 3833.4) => 10.22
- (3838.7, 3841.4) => 14.14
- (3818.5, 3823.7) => 17.73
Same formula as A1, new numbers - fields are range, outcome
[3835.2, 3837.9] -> 9.861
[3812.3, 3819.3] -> 16.96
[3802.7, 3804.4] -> 16.55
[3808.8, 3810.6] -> 16.65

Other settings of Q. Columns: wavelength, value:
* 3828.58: 11.14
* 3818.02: 16.67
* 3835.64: 5.909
